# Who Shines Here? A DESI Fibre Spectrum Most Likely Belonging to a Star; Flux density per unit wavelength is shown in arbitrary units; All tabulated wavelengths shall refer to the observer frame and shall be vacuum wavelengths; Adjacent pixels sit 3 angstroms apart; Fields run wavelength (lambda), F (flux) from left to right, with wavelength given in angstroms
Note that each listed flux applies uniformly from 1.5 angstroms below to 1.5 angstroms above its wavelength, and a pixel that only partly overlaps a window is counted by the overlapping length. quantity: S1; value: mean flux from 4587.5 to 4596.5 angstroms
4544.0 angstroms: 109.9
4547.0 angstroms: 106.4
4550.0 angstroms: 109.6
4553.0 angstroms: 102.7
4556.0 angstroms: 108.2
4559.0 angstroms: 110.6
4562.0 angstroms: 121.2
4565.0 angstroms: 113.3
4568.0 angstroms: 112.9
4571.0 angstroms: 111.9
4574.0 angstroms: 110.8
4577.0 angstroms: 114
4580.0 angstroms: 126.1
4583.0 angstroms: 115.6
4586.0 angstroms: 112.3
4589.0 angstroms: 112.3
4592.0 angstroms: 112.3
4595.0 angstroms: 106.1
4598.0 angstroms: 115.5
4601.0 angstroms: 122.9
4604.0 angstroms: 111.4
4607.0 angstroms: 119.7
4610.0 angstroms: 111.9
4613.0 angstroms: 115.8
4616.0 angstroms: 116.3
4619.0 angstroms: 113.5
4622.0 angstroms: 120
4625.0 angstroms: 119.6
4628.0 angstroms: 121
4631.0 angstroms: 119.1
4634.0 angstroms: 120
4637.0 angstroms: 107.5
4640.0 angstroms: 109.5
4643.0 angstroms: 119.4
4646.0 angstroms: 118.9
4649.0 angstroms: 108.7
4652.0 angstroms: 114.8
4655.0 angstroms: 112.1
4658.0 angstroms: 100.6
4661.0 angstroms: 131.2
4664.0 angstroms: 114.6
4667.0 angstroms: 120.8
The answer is 110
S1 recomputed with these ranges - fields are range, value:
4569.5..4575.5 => 111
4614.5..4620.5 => 115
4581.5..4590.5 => 113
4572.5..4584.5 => 117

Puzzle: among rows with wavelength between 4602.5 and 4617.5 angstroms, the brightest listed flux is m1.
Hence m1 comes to 119.7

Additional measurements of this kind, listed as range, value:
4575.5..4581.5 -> 126.1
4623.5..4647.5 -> 121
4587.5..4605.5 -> 122.9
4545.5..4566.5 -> 121.2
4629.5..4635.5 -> 120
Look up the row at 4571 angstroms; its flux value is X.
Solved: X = 111.9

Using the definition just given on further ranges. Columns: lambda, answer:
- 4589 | 112.3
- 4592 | 112.3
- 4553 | 102.7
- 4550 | 109.6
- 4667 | 120.8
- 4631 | 119.1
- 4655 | 112.1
